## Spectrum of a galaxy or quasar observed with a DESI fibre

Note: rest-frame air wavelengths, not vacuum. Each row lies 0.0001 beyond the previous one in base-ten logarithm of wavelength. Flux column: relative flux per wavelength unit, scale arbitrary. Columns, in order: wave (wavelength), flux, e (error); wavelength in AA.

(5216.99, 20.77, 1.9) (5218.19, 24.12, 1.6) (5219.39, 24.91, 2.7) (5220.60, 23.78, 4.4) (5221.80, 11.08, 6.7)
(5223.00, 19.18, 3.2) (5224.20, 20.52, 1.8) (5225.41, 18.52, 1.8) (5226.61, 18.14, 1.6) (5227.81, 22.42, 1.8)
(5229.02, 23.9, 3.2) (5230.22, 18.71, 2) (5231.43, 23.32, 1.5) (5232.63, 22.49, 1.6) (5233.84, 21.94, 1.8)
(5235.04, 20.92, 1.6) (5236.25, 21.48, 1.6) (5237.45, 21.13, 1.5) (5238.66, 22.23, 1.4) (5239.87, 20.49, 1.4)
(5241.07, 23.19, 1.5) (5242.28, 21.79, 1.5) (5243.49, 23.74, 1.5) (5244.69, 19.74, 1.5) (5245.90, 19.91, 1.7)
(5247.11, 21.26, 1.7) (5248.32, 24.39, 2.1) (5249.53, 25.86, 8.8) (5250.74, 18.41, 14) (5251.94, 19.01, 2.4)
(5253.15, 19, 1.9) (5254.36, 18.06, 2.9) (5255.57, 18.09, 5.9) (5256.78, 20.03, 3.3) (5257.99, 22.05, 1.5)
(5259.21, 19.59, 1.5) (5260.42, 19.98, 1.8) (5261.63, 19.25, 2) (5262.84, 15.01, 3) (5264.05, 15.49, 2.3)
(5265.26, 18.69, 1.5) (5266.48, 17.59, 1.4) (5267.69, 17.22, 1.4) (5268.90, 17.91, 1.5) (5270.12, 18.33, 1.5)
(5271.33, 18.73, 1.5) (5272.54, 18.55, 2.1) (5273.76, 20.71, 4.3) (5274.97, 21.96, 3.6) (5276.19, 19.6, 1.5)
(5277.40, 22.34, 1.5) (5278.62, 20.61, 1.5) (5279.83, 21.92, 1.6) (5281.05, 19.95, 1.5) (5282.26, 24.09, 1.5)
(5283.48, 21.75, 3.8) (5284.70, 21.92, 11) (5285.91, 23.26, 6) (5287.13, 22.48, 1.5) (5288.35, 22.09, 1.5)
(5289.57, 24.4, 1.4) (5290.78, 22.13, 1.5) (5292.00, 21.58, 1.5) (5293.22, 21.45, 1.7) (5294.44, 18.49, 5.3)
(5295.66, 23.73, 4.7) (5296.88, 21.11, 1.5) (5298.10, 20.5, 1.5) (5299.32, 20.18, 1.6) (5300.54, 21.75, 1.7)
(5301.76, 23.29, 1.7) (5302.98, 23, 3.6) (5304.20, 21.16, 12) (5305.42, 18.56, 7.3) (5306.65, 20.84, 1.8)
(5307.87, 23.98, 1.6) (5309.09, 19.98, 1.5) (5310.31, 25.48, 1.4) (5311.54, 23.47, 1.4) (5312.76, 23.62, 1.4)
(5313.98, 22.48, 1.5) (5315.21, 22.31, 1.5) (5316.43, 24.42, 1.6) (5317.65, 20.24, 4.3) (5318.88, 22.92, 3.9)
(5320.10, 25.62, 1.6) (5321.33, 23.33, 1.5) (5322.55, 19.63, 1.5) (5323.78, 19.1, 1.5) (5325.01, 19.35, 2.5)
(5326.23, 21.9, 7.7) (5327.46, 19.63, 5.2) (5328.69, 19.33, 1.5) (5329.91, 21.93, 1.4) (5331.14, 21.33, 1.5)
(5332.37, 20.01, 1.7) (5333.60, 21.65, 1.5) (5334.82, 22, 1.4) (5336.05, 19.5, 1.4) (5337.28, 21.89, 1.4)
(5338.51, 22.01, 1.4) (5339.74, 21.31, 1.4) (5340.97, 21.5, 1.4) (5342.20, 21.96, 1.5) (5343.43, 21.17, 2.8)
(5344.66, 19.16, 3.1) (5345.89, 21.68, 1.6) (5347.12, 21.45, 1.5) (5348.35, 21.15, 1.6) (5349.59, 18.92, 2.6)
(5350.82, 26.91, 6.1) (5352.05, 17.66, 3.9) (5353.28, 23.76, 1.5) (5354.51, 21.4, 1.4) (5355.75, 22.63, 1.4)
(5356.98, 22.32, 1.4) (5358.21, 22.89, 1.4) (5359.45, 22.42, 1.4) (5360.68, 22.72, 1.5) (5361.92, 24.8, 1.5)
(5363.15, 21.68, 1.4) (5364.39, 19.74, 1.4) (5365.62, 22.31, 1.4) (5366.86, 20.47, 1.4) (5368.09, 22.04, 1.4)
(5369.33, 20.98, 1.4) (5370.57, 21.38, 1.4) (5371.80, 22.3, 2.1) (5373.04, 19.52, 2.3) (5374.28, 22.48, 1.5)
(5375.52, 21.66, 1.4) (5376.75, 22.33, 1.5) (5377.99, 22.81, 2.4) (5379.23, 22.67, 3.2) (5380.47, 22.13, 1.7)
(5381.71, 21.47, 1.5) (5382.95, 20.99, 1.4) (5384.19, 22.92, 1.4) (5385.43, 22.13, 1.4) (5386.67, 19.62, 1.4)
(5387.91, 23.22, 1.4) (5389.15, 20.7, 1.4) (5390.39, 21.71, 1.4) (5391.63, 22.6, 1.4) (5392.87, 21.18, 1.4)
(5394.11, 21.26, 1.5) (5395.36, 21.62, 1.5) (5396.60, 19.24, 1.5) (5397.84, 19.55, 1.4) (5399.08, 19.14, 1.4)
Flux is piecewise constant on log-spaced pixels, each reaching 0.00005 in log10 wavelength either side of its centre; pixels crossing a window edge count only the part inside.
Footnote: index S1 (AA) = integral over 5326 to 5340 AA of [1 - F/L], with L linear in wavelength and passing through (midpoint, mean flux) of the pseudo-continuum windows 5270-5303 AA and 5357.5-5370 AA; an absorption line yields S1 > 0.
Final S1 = 0.5 AA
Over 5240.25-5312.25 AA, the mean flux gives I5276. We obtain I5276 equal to 20.8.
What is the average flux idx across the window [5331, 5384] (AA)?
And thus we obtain 21.7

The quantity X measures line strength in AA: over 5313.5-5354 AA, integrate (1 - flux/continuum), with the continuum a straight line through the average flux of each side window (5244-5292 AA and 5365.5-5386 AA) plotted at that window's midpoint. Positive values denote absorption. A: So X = -0.4 AA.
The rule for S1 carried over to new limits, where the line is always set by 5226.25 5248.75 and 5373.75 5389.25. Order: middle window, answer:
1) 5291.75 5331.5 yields 0.2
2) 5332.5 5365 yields 0.3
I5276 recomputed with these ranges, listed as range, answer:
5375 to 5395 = 21.8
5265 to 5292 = 20.8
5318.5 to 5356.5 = 21.3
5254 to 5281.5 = 19.2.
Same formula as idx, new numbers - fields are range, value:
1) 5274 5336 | 21.7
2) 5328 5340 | 21.1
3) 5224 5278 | 20.3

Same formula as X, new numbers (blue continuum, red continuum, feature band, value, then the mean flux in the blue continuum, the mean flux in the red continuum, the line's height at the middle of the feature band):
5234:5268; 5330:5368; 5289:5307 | -0.5 AA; 20.2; 21.6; 20.9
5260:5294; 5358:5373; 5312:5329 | -0.6 AA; 20.3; 21.9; 21.1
